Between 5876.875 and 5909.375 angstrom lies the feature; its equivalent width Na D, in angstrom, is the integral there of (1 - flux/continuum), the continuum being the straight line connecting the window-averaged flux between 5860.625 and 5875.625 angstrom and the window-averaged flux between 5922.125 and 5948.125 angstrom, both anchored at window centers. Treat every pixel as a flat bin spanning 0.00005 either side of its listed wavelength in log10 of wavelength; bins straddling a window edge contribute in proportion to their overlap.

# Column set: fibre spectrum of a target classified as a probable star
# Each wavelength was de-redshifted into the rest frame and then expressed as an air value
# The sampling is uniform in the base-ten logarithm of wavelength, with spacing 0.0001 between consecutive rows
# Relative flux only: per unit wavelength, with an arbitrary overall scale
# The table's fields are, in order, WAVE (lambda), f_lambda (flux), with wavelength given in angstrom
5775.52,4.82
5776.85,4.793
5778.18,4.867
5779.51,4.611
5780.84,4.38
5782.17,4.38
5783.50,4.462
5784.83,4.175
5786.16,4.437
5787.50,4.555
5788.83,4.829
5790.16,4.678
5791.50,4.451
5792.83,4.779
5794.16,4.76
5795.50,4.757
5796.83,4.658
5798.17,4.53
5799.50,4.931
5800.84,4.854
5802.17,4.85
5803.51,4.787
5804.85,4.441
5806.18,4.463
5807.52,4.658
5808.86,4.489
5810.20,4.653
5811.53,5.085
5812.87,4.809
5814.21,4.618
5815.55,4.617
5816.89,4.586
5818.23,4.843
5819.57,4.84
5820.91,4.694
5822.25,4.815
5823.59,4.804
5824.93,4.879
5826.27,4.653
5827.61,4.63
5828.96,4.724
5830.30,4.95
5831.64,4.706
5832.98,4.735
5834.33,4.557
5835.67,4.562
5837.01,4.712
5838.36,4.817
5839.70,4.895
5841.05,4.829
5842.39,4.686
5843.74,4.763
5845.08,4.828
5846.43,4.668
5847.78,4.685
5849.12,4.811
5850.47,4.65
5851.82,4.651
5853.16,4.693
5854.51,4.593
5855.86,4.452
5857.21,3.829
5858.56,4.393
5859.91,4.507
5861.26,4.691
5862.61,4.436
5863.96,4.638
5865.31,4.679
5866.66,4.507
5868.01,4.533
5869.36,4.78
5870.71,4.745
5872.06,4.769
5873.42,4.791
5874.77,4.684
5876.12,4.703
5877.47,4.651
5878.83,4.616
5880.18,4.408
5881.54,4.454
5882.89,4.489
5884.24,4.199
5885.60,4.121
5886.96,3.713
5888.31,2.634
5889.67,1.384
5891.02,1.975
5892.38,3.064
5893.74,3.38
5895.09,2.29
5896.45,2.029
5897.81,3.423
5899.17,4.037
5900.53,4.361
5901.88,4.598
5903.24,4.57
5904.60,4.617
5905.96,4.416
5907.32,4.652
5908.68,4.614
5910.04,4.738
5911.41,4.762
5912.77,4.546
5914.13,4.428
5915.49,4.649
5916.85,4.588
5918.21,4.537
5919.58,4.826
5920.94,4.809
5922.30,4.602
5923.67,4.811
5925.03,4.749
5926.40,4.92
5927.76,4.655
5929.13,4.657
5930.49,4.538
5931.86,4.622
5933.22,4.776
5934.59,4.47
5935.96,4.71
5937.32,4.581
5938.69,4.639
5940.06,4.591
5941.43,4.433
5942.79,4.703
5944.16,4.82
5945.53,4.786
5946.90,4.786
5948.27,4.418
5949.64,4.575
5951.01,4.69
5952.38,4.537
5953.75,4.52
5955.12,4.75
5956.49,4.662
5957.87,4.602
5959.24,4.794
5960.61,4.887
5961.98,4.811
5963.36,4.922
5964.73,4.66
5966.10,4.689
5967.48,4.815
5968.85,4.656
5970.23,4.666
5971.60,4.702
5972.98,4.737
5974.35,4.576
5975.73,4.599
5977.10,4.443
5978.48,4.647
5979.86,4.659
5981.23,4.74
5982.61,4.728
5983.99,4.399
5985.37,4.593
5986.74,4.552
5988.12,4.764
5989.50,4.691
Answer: 6.2 angstrom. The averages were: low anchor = 4.66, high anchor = 4.67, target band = 3.78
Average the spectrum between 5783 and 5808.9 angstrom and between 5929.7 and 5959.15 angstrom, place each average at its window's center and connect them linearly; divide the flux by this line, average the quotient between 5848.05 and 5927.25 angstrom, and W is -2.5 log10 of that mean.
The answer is 0.09 mag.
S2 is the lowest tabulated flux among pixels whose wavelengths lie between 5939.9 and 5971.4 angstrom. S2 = 4.418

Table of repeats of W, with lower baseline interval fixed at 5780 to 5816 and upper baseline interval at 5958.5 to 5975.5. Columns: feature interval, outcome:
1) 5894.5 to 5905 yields 0.250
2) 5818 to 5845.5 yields -0.024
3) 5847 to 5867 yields 0.029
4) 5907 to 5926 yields 0.009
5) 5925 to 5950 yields 0.016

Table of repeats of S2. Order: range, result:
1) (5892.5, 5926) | 2.029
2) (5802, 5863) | 3.829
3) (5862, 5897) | 1.384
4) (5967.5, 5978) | 4.443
